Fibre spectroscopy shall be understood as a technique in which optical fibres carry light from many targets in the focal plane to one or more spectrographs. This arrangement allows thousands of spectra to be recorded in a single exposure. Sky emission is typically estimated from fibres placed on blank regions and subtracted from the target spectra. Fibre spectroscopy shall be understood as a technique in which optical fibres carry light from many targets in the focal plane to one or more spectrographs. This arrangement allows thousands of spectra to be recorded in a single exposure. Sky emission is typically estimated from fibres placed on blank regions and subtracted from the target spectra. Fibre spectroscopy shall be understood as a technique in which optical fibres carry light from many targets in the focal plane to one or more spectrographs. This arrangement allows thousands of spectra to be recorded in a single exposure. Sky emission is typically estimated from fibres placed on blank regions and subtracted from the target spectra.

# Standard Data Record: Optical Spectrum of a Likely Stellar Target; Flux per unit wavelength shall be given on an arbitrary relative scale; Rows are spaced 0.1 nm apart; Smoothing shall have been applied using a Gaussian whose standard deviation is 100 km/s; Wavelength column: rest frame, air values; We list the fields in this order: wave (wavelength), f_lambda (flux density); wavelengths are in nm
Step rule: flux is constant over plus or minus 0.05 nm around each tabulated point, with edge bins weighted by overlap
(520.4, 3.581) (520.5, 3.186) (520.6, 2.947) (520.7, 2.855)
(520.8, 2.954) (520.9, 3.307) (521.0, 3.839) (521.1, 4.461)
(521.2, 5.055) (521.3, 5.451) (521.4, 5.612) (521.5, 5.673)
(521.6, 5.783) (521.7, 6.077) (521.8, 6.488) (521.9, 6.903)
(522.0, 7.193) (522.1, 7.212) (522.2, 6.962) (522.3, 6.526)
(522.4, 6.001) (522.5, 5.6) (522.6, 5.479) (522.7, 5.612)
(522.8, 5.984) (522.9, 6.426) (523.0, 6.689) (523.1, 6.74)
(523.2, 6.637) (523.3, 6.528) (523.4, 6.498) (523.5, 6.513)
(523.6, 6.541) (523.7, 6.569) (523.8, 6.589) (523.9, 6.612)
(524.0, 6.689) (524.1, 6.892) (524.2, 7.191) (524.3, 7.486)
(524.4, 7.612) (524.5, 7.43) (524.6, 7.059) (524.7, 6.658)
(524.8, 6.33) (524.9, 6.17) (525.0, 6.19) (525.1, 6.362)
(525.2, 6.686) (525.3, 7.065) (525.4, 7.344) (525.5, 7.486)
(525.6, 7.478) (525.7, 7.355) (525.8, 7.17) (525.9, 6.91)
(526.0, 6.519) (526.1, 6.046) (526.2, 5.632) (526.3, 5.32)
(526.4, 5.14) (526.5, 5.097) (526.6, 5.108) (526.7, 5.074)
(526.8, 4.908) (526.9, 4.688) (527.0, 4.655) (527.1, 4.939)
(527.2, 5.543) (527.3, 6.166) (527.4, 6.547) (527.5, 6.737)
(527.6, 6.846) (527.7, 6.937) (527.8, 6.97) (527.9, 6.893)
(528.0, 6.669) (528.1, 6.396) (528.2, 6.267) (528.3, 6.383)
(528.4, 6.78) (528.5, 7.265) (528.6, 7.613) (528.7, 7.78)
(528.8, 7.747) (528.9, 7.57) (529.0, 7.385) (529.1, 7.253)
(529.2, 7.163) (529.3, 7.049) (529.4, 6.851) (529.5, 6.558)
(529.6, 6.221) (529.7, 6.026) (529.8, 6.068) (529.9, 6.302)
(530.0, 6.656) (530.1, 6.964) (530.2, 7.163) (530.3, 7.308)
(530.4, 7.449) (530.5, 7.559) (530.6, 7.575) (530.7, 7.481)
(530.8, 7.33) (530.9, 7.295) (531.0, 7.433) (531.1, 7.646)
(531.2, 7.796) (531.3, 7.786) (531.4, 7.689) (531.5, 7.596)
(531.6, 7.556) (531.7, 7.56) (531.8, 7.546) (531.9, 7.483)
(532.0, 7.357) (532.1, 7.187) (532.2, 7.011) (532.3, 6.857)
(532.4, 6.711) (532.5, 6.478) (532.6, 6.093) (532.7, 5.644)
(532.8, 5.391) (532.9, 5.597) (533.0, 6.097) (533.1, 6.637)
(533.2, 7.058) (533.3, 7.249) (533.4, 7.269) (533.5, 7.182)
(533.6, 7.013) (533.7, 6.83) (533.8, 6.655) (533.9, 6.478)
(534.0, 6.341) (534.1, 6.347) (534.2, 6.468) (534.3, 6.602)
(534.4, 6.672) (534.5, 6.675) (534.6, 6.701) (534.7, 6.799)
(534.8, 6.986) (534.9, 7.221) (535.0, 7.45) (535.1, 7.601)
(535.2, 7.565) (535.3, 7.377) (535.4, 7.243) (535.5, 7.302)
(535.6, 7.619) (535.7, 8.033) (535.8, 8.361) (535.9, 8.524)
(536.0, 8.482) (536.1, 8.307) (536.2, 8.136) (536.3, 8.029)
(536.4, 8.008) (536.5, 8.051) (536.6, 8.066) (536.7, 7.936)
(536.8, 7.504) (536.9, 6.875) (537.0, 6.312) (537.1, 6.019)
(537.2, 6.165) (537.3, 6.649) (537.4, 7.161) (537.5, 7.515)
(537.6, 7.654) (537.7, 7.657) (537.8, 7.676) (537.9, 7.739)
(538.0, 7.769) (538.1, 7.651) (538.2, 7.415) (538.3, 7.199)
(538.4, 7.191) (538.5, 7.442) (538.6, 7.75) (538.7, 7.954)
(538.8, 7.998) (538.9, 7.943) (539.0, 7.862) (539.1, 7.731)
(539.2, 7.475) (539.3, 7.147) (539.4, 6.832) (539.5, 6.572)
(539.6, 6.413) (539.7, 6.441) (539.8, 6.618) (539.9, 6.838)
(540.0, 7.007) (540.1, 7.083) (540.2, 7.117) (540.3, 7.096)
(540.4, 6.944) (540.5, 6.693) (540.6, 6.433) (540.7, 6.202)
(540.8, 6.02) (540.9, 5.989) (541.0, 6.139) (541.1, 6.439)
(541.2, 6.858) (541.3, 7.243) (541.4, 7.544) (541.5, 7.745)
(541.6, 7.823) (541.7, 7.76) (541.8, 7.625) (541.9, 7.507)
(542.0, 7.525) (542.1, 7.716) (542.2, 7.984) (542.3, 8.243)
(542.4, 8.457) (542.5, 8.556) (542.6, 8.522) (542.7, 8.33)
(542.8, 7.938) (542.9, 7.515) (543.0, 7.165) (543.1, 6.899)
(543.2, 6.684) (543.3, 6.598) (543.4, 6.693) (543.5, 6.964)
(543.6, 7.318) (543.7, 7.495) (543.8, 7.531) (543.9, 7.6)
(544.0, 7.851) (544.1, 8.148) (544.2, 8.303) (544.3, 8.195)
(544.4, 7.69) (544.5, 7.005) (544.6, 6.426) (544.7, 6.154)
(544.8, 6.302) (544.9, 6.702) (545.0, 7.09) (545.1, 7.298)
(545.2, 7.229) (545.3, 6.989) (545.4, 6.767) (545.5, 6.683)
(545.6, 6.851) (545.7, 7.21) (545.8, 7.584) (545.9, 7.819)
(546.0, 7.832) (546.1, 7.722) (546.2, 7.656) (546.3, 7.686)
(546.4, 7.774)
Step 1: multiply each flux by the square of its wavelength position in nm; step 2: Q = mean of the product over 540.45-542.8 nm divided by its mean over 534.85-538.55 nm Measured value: 1.0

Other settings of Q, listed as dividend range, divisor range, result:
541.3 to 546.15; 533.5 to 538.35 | 1.05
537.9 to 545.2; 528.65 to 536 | 1.07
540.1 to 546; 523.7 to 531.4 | 1.15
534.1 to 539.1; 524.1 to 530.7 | 1.16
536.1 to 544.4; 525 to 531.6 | 1.15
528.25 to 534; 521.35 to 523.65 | 1.14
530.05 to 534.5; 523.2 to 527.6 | 1.13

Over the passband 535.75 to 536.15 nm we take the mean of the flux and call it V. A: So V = 8.42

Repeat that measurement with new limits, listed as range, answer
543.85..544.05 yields 7.73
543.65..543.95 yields 7.54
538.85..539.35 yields 7.63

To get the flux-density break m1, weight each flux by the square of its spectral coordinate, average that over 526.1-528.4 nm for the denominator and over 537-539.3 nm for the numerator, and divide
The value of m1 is 1.31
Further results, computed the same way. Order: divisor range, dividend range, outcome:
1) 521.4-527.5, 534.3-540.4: 1.22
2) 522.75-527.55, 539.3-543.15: 1.20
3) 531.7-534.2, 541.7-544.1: 1.18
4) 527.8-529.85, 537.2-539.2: 1.13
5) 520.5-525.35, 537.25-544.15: 1.29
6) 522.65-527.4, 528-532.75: 1.14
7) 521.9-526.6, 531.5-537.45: 1.13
